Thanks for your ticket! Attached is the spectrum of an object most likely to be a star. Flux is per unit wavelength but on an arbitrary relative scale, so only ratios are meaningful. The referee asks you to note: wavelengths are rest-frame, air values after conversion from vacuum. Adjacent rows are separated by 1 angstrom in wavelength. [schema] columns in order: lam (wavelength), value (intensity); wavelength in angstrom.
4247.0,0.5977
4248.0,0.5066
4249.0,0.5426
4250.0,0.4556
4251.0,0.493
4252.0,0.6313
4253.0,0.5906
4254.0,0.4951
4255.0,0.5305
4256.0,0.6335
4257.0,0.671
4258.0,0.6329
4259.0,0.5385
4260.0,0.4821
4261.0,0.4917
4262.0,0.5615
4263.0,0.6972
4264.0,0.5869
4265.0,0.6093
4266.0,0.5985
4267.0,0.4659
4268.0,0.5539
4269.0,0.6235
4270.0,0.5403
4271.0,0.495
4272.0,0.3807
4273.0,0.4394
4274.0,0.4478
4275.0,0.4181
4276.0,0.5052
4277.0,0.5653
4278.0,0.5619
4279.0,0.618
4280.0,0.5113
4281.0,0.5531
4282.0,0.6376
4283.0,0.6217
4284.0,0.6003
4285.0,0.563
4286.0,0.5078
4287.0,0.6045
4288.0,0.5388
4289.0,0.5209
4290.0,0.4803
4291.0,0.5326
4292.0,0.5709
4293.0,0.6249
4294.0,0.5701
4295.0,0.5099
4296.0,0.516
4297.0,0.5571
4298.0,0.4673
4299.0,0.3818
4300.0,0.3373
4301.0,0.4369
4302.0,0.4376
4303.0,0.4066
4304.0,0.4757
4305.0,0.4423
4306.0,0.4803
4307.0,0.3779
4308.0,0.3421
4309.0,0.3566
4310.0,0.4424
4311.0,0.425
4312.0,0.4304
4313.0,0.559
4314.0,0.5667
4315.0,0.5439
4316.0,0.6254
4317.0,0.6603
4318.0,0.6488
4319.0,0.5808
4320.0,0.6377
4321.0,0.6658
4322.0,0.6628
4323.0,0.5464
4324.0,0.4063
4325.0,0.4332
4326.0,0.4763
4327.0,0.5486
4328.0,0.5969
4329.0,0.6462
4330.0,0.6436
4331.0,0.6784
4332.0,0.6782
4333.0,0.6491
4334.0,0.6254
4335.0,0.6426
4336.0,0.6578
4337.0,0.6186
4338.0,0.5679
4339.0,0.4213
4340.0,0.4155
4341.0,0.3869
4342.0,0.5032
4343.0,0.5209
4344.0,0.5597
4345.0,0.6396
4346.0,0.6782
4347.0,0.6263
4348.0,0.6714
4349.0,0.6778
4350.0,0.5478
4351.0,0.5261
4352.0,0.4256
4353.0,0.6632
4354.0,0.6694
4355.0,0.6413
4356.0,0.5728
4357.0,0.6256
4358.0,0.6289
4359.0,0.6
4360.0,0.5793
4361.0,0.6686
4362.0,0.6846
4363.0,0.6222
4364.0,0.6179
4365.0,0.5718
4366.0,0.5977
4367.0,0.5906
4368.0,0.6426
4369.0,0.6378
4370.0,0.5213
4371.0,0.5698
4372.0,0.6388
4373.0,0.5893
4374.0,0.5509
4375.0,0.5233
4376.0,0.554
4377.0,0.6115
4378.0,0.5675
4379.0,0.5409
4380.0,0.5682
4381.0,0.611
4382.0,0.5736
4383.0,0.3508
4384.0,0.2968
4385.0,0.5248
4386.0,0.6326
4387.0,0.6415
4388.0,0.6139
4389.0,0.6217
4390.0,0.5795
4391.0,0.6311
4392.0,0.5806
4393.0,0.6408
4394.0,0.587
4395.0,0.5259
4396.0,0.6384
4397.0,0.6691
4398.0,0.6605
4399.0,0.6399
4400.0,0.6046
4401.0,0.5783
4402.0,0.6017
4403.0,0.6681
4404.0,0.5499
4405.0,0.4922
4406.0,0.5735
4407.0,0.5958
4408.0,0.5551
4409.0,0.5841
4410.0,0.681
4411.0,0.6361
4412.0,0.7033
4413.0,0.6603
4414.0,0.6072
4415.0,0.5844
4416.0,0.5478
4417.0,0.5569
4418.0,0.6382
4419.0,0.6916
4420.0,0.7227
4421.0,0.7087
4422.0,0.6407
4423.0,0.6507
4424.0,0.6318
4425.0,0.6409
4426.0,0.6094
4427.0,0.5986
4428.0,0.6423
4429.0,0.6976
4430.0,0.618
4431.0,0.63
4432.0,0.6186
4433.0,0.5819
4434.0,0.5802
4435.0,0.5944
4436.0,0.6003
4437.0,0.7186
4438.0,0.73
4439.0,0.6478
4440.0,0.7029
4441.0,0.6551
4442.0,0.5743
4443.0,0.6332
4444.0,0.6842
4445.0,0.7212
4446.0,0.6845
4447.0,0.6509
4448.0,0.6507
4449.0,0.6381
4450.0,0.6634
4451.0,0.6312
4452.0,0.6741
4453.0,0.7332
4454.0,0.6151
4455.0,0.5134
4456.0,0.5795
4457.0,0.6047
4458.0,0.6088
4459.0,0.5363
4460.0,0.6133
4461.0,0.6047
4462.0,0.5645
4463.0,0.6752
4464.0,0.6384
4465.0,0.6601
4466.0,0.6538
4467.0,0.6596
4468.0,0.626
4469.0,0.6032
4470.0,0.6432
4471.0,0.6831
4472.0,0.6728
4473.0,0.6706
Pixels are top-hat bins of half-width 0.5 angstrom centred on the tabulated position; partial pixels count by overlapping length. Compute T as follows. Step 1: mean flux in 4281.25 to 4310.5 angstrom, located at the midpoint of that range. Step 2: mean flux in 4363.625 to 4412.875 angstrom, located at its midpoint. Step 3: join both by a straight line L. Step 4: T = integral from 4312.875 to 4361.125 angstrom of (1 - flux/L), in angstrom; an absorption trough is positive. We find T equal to -4.7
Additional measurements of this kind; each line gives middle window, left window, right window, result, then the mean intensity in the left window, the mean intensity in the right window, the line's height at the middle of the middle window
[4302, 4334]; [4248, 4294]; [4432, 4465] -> 2.0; 0.549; 0.635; 0.572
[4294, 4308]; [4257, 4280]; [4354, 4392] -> 2.6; 0.539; 0.585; 0.553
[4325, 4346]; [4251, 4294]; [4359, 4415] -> 0.0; 0.553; 0.592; 0.574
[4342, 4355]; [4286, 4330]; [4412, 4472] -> -1.1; 0.515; 0.637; 0.552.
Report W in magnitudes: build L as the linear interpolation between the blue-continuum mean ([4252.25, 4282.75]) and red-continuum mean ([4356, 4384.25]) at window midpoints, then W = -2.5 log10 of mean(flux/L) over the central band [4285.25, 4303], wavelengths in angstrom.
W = 0.11 mag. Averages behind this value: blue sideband 0.549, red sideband 0.579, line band 0.504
